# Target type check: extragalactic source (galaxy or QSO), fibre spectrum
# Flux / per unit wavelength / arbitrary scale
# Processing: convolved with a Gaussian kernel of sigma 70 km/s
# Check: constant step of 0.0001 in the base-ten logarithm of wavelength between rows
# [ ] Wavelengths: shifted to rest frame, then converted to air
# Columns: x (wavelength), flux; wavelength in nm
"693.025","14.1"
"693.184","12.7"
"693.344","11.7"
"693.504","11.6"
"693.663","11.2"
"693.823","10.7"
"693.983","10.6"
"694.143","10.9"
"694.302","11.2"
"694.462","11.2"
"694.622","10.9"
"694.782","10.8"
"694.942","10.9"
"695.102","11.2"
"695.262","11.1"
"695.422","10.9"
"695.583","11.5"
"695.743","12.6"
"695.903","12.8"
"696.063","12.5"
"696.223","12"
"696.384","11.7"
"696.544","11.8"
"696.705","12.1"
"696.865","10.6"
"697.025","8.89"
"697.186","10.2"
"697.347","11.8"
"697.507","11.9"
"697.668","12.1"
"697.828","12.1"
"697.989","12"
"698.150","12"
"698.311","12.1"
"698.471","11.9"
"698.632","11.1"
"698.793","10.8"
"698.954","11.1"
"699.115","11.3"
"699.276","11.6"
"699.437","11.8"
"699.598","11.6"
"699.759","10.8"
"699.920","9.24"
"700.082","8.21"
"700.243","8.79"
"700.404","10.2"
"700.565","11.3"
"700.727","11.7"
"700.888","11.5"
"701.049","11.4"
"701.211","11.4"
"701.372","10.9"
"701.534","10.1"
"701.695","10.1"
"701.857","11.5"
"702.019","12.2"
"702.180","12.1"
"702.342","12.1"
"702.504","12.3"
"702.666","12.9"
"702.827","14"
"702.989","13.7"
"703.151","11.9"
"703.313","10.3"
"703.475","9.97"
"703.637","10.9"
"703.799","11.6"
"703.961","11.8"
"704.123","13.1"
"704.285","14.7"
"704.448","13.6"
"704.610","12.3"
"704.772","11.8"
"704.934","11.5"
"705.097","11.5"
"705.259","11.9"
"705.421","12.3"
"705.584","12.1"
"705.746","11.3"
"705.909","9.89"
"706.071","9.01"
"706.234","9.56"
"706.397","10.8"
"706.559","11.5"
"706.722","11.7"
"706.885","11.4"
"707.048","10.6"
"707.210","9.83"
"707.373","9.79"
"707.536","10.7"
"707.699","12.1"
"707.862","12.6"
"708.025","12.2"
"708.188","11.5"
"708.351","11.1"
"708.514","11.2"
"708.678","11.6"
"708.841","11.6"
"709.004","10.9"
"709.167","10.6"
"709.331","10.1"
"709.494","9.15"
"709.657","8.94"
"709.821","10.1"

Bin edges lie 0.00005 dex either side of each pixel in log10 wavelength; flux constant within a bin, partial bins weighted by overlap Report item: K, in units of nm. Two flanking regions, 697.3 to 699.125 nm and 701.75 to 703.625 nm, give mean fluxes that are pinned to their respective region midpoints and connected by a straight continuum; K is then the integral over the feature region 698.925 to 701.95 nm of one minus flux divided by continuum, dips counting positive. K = 0.28 nm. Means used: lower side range 11.7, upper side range 12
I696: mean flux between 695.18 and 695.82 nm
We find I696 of 11.5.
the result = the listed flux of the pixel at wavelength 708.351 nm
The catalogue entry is 11.1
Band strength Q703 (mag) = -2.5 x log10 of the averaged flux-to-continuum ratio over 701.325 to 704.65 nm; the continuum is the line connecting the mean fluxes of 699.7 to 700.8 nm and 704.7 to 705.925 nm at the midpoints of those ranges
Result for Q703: -0.11 mag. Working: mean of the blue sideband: 10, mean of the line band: 12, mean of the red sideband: 11.6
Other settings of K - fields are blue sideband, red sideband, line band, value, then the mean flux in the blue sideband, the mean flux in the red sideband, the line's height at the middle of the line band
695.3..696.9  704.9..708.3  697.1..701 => 0.18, 11.9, 11.1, 11.7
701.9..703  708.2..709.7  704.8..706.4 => 0.09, 12.7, 10.7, 11.7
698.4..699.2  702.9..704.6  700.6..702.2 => 0.06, 11.2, 12.2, 11.7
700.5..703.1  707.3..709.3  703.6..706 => -0.09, 11.8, 11.3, 11.6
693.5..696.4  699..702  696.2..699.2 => -0.10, 11.4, 10.8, 11.1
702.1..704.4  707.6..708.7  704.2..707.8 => 0.18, 12.3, 11.7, 12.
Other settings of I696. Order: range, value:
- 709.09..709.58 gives 9.93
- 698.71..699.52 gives 11.3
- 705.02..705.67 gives 12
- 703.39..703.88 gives 10.8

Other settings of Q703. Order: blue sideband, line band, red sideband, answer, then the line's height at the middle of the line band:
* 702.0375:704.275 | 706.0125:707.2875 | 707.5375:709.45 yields 0.101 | 11.6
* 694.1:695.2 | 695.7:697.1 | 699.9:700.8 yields -0.093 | 10.7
